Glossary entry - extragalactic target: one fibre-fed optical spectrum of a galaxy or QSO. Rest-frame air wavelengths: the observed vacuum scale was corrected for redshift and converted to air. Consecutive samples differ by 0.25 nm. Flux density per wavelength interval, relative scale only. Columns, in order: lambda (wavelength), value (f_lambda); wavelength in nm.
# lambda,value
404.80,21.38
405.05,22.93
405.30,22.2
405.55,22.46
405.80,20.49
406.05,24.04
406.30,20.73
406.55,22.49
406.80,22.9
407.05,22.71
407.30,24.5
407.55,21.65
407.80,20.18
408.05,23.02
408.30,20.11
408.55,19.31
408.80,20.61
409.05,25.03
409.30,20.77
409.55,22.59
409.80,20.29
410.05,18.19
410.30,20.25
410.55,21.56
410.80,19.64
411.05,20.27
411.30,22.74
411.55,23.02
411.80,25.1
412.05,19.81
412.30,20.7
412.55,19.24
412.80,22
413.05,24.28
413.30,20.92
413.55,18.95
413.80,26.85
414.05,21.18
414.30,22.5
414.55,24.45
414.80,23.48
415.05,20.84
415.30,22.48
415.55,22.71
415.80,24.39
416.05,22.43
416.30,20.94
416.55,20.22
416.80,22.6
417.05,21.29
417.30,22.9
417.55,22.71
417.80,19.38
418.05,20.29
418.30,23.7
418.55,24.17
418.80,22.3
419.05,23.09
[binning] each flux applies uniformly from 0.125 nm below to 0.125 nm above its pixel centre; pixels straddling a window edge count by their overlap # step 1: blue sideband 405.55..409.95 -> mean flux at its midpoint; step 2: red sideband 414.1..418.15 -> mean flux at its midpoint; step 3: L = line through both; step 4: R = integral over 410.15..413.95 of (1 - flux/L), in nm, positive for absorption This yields 0.05 nm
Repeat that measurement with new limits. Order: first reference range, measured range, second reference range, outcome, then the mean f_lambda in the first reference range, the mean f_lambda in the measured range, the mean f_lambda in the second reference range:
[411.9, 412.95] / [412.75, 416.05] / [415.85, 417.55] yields -0.23 nm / 20.6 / 22.7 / 21.9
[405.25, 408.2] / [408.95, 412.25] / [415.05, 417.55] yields 0.12 nm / 22.3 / 21.4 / 22.2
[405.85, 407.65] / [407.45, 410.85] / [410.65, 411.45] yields 0.12 nm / 22.6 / 21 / 21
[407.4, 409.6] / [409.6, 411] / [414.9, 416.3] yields 0.10 nm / 21.5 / 20.1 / 22.4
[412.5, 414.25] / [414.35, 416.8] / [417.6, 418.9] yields -0.05 nm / 22.1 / 22.4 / 22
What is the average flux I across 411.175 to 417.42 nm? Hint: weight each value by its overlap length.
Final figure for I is 22.2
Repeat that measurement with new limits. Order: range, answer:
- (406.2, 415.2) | 21.8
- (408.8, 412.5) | 21.4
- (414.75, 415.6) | 22.3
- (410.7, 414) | 21.8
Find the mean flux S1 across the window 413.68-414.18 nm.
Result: 24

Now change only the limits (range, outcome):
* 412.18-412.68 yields 20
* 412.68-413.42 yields 22.4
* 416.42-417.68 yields 21.9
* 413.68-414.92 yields 23.7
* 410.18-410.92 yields 20.5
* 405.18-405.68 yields 22.3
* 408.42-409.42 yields 21.4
